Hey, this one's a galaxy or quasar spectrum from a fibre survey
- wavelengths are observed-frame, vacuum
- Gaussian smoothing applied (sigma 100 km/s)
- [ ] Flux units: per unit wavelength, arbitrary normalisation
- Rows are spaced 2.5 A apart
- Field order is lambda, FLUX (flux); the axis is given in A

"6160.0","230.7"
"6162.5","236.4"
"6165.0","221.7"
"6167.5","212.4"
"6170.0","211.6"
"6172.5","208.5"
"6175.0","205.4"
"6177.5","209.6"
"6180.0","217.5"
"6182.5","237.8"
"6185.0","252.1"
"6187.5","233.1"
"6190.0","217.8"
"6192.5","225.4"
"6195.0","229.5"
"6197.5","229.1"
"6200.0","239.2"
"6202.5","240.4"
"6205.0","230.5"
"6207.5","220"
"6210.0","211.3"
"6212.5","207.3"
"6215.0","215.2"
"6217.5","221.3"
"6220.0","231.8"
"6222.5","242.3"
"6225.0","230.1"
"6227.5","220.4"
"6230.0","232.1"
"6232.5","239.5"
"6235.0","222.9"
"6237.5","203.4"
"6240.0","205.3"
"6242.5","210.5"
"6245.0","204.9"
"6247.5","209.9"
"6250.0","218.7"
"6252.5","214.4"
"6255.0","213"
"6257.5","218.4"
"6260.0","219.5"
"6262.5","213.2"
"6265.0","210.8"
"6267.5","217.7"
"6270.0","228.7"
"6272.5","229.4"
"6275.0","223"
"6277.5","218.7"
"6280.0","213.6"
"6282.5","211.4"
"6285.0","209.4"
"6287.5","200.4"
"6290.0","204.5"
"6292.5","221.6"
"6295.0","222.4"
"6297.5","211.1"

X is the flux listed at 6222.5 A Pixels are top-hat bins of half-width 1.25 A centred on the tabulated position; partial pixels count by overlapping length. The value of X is 242.3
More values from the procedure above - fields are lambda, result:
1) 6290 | 204.5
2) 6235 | 222.9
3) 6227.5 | 220.4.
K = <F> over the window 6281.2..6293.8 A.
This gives 210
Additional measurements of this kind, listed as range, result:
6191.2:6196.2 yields 227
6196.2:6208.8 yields 232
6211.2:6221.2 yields 219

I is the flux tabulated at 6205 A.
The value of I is 230.5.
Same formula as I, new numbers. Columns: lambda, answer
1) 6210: 211.3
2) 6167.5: 212.4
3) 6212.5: 207.3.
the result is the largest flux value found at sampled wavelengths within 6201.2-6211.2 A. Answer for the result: 240.4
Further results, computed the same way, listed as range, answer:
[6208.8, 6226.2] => 242.3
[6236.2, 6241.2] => 205.3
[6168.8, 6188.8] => 252.1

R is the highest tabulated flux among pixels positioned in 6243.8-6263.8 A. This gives 219.5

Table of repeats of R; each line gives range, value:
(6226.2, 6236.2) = 239.5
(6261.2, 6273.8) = 229.4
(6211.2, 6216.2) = 215.2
